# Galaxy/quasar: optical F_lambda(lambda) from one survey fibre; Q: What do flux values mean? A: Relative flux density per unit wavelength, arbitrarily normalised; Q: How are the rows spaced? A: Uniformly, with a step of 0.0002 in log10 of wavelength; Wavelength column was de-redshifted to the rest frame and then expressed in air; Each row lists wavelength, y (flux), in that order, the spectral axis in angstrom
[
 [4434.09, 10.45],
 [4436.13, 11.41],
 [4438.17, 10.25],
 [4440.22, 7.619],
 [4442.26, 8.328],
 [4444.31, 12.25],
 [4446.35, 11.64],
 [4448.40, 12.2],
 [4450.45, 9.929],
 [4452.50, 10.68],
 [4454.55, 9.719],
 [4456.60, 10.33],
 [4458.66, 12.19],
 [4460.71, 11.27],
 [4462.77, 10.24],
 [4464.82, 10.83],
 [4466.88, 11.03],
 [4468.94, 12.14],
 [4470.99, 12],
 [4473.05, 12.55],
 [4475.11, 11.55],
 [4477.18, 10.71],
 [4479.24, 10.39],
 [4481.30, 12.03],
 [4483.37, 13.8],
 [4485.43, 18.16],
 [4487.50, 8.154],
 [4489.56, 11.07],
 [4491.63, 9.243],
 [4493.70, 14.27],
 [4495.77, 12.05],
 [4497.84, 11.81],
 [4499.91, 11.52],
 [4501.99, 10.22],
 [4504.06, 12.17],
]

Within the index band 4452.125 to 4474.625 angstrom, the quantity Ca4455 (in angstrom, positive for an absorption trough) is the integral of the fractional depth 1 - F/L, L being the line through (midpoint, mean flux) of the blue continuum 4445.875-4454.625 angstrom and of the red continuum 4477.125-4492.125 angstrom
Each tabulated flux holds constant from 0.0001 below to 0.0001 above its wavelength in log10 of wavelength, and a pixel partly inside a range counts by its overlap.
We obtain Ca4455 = 0.1 angstrom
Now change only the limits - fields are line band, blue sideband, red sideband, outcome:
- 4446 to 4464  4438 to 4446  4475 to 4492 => -0.92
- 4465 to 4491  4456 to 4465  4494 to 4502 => -1.15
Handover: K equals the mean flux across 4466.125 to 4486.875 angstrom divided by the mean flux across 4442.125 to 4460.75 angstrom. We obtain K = 1.13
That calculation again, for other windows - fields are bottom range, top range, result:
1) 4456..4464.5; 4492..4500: 1.11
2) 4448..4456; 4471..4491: 1.14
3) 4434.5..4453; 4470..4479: 1.11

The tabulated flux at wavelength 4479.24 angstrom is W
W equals 10.39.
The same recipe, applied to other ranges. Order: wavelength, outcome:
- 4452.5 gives 10.68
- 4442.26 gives 8.328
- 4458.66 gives 12.19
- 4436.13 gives 11.41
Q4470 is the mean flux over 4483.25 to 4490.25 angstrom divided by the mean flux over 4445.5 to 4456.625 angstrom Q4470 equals 1.18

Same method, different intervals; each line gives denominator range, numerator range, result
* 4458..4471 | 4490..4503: 1.02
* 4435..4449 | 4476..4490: 1.15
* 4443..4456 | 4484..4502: 1.09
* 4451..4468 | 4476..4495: 1.11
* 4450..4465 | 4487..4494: 0.99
